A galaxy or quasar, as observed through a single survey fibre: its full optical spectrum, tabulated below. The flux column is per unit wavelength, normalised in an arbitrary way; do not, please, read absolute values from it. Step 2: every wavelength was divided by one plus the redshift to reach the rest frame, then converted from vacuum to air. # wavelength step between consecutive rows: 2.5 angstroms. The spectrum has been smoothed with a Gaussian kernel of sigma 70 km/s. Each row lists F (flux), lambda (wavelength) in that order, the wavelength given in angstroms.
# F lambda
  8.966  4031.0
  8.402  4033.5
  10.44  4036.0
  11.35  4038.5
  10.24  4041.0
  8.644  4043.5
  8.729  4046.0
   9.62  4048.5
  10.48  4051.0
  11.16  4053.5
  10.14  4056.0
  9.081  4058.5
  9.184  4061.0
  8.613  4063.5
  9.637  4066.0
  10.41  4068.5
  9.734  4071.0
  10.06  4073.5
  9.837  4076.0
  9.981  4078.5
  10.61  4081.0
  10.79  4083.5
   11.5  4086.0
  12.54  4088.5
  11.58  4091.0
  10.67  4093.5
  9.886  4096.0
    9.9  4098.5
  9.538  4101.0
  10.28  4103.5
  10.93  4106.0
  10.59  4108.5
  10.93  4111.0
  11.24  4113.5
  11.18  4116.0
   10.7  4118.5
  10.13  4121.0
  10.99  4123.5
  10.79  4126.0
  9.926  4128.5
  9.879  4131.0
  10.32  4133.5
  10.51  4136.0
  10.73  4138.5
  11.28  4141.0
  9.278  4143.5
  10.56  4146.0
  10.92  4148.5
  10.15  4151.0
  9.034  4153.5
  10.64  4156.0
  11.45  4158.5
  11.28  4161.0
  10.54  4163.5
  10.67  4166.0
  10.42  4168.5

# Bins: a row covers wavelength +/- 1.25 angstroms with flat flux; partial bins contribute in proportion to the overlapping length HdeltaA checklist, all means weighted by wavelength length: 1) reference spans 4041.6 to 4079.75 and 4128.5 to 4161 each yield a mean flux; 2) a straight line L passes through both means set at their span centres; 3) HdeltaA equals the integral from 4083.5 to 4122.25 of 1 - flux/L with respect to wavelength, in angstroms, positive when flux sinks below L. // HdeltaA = -2.8 angstroms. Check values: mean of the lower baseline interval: 9.7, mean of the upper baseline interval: 10.4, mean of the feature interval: 10.8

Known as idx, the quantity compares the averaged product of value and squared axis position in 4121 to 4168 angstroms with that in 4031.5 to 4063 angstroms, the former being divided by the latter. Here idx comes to 1.13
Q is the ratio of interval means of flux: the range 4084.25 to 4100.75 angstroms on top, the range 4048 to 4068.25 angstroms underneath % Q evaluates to 1.12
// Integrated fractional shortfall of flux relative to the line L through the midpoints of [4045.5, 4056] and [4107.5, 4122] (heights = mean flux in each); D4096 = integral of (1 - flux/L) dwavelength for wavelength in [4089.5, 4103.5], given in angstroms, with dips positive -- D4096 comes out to 0.3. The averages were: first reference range 10.1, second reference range 10.8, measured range 10.4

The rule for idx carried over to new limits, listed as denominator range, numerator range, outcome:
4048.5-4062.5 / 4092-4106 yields 1.04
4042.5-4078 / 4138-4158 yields 1.12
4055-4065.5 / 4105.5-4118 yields 1.21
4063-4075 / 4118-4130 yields 1.10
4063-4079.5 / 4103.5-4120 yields 1.13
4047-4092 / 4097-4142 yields 1.05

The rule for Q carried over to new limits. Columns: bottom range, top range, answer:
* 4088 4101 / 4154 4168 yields 1.01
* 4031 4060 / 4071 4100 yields 1.08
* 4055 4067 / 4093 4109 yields 1.10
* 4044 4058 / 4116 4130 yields 1.07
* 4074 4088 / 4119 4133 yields 0.98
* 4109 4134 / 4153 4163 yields 1.01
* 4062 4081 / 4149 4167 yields 1.08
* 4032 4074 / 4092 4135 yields 1.07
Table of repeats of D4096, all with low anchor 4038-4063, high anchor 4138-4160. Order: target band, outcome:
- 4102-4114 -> -0.7 angstroms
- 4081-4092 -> -1.6 angstroms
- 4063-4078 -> 0.2 angstroms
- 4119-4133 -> -0.1 angstroms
